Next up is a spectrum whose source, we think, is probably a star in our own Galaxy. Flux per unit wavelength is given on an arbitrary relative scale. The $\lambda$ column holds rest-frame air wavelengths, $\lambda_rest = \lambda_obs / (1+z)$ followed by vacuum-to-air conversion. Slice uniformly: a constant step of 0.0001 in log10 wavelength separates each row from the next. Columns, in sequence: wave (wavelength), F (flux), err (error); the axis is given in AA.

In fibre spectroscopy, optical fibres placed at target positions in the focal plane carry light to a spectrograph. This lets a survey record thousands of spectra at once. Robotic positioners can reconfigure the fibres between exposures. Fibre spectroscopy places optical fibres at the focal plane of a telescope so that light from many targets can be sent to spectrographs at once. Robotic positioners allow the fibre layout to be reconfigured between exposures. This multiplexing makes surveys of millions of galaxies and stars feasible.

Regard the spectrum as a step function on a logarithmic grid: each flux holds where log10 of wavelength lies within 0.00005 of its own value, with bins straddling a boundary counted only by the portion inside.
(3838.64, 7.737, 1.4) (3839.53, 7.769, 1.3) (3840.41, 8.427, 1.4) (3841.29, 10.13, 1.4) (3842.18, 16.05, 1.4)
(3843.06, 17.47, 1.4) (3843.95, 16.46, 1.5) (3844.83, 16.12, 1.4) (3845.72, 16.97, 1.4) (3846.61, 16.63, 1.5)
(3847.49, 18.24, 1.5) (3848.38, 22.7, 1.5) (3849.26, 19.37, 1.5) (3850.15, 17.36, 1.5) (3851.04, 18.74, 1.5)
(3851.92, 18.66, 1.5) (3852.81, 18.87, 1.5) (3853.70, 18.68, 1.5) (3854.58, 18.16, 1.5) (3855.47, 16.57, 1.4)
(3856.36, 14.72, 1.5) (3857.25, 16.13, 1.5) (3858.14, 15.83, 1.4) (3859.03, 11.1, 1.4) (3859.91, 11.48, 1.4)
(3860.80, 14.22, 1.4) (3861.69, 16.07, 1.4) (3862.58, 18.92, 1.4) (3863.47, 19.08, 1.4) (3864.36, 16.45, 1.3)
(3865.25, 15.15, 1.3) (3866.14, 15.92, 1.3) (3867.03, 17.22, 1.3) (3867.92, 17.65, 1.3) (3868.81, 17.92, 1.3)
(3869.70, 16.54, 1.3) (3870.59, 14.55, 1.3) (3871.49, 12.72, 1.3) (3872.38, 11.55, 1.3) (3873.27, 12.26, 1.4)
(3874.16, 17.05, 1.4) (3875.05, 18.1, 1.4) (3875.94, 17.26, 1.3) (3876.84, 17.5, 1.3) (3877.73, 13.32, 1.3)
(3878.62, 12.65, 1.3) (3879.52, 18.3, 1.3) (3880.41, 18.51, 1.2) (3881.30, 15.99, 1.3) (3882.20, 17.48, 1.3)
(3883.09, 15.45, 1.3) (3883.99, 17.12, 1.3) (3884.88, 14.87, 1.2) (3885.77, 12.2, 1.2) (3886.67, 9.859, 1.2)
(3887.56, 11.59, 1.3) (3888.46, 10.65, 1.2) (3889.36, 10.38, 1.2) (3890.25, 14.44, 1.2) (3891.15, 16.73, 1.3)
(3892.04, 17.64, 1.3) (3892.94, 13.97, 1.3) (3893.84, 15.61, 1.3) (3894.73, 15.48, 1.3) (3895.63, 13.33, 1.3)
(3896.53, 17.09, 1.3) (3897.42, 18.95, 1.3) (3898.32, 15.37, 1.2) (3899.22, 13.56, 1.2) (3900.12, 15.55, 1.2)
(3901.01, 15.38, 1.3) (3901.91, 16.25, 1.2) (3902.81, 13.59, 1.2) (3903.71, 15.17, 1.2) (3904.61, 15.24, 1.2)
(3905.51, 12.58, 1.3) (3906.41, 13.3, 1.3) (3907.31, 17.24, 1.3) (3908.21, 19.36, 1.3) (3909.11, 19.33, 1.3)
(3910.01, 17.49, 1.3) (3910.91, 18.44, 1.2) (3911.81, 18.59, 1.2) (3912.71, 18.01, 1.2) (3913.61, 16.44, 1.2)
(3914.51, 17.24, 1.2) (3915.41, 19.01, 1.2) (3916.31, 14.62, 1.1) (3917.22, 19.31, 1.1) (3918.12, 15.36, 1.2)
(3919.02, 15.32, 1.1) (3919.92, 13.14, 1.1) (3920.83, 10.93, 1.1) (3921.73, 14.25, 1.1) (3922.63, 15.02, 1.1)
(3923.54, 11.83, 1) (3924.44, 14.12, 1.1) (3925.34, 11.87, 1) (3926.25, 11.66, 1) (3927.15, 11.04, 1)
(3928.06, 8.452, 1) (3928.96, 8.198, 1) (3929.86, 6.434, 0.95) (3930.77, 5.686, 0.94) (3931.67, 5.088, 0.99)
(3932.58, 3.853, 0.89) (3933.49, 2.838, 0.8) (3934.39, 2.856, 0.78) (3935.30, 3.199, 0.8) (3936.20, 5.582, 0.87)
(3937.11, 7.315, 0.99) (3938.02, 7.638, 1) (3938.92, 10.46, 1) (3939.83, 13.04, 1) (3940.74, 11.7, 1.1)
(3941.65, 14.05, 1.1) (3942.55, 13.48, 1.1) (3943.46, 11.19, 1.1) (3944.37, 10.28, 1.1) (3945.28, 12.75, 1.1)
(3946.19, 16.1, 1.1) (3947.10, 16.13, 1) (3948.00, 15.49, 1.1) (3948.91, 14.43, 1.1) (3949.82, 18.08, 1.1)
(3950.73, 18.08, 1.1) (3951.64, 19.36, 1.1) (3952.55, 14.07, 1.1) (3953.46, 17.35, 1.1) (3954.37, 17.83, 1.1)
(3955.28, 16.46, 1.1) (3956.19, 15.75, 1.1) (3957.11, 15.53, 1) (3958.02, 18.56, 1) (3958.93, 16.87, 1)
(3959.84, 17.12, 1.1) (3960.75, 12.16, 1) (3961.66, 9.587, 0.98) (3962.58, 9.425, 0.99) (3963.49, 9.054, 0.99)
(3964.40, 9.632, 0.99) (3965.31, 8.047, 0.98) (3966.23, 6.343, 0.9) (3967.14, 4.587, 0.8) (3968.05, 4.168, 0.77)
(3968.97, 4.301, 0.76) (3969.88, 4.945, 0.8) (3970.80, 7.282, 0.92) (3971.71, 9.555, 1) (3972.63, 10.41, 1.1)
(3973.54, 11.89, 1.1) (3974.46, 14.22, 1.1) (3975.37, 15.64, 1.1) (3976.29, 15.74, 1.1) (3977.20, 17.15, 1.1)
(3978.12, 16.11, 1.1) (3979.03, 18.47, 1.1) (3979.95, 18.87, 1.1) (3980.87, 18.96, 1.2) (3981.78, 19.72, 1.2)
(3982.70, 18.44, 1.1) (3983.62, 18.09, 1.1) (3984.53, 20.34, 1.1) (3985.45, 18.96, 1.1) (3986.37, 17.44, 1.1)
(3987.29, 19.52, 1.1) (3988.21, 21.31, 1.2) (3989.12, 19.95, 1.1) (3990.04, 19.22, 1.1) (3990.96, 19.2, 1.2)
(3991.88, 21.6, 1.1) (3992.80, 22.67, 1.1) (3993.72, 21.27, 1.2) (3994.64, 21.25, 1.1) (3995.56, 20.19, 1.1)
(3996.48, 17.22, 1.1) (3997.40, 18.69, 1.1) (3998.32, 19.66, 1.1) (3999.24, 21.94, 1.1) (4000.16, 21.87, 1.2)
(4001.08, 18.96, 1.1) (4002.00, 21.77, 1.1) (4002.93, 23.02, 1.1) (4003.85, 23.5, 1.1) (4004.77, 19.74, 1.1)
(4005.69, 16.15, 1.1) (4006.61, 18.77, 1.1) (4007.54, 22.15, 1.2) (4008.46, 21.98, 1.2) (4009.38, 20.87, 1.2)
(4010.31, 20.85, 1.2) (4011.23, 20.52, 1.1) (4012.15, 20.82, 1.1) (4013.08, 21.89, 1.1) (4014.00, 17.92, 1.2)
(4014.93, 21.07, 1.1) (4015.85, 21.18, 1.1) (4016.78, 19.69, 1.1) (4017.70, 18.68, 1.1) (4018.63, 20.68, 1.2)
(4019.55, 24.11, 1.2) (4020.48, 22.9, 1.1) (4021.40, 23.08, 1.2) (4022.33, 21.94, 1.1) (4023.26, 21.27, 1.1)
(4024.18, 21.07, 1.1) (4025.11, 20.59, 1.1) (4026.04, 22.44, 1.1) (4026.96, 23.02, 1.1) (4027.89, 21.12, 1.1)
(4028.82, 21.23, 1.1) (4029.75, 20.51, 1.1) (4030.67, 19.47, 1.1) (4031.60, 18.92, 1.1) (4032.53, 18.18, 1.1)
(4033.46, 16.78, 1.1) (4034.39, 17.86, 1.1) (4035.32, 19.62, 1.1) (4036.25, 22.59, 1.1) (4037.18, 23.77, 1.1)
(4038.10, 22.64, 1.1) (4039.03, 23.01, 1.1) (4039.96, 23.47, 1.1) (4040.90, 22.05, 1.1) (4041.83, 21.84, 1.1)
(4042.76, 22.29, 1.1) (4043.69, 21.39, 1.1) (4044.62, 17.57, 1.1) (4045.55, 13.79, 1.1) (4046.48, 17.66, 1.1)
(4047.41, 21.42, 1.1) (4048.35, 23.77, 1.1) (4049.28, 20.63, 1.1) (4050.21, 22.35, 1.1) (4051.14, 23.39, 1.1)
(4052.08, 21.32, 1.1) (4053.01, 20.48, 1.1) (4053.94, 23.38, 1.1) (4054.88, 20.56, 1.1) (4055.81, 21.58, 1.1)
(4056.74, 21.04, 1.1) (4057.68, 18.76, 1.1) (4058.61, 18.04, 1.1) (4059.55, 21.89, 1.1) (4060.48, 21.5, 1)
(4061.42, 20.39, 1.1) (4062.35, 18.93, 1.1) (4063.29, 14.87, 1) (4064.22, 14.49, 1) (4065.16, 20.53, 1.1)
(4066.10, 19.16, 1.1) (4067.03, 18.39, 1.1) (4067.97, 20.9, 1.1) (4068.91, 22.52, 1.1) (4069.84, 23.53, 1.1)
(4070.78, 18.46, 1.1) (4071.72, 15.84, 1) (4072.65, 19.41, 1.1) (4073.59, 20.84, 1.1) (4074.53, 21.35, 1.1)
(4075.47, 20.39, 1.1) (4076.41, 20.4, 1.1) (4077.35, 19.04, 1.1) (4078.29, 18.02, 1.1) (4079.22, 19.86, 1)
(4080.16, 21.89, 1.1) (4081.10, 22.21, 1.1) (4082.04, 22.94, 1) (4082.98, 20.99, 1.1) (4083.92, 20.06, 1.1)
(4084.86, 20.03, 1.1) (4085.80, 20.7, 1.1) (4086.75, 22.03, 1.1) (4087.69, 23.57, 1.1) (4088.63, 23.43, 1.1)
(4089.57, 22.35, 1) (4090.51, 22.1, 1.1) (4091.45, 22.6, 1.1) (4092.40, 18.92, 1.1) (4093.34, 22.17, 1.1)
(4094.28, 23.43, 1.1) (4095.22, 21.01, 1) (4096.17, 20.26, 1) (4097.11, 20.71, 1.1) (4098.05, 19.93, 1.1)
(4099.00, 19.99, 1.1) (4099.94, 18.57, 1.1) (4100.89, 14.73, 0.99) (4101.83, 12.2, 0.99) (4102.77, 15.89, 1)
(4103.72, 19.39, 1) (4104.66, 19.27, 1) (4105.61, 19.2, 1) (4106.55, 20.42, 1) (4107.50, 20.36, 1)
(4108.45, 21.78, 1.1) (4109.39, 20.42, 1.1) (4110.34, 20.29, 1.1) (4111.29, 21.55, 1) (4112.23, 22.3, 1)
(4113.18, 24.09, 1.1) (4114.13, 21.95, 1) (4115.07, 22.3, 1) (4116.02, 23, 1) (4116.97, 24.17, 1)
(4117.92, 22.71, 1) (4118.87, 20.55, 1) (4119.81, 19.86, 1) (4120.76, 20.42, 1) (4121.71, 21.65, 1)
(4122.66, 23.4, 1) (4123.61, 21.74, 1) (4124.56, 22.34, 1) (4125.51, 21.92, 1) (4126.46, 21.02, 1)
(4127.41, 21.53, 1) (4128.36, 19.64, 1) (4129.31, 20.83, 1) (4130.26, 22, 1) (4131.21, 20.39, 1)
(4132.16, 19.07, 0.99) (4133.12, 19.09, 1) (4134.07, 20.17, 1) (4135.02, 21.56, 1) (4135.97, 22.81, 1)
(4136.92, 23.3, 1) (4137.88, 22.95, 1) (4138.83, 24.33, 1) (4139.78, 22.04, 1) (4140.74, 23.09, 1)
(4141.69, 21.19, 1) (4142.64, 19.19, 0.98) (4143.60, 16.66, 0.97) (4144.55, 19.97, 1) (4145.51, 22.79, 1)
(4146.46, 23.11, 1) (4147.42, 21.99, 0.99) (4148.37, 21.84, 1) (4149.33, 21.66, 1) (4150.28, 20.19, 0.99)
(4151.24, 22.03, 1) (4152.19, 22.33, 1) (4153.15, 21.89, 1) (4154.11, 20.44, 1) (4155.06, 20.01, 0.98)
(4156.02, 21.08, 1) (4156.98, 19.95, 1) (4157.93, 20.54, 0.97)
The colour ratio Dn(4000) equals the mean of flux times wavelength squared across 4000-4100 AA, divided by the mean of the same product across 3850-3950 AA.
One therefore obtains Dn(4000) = 1.6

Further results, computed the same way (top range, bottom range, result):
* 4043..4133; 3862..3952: 1.60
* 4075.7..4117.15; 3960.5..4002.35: 1.40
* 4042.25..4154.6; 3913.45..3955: 1.84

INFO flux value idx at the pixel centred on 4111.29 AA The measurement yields 21.55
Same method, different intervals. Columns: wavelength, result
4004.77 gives 19.74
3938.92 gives 10.46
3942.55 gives 13.48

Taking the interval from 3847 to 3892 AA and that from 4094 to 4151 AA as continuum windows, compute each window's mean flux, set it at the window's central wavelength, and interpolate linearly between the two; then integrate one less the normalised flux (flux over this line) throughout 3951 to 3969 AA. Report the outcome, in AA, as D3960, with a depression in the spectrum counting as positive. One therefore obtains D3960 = 5.18 AA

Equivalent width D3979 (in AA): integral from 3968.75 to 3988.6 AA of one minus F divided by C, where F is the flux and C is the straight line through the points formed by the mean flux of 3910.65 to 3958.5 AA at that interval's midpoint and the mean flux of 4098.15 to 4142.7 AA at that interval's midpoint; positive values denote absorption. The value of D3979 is -0.8 AA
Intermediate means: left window 12.9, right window 20.9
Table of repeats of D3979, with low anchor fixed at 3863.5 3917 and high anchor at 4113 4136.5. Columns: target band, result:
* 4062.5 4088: 0.28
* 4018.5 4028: -1.57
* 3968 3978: 3.84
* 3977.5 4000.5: -1.89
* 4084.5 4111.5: 0.76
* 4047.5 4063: -1.01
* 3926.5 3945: 9.48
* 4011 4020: -0.90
